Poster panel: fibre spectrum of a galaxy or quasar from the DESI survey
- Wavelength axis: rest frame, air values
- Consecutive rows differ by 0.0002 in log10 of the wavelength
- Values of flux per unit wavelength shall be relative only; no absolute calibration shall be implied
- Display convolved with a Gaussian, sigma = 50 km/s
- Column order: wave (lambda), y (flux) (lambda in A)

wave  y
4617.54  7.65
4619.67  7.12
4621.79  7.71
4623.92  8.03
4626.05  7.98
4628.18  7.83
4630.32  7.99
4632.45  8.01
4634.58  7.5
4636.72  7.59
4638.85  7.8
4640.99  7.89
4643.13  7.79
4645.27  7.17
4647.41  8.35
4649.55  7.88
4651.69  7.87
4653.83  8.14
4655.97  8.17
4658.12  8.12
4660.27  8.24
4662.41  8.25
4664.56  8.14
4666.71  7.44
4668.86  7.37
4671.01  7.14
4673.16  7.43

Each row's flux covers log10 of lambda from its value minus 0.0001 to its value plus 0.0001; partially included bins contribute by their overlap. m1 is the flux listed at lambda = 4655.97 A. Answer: 8.17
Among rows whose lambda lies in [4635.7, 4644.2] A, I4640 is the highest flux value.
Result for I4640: 7.89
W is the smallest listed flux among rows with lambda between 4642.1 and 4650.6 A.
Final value 7.17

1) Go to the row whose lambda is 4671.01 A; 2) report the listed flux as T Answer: 7.14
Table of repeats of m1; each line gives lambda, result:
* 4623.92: 8.03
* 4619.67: 7.12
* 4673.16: 7.43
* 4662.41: 8.25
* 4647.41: 8.35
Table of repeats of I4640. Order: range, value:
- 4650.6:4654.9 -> 8.14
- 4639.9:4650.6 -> 8.35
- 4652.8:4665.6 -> 8.25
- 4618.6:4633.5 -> 8.03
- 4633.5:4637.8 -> 7.59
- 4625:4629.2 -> 7.98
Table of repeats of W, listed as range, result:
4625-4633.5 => 7.83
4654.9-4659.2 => 8.12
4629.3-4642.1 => 7.5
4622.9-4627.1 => 7.98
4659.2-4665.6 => 8.14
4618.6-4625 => 7.12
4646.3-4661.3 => 7.87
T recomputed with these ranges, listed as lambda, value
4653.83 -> 8.14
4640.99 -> 7.89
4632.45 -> 8.01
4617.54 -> 7.65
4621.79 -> 7.71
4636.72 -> 7.59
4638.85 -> 7.8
